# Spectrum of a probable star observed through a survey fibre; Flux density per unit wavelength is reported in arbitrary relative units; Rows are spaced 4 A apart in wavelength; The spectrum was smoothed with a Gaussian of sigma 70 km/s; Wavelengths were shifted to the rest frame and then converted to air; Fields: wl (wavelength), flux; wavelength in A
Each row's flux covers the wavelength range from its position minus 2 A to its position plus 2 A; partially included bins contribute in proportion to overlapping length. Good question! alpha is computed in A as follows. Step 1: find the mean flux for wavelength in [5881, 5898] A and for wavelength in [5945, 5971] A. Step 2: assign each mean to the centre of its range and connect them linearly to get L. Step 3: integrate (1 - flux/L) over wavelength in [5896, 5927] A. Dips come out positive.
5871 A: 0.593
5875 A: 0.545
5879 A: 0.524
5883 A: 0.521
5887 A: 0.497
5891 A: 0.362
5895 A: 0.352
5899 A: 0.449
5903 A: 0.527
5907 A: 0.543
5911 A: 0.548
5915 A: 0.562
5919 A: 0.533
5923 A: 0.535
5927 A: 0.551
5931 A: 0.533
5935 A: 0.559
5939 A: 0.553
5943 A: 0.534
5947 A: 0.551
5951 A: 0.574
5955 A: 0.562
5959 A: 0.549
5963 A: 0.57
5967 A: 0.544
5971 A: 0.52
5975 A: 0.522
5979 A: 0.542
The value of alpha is -3.31 A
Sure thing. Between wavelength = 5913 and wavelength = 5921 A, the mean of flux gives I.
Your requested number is 0.548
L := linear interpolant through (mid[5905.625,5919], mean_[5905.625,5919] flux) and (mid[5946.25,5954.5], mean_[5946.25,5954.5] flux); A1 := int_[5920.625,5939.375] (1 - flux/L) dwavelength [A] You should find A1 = 0.4 A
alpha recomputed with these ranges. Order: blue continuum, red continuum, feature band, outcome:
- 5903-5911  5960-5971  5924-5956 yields -0.3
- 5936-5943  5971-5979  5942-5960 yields -0.5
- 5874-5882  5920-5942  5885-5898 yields 3.1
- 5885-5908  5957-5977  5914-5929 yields -1.9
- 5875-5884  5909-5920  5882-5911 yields 3.8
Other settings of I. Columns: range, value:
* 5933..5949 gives 0.549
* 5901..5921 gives 0.543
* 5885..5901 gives 0.415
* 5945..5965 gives 0.561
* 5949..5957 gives 0.568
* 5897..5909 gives 0.506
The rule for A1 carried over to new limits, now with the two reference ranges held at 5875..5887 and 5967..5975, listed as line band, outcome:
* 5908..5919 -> -0.6 A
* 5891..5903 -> 2.5 A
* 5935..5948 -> -0.6 A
